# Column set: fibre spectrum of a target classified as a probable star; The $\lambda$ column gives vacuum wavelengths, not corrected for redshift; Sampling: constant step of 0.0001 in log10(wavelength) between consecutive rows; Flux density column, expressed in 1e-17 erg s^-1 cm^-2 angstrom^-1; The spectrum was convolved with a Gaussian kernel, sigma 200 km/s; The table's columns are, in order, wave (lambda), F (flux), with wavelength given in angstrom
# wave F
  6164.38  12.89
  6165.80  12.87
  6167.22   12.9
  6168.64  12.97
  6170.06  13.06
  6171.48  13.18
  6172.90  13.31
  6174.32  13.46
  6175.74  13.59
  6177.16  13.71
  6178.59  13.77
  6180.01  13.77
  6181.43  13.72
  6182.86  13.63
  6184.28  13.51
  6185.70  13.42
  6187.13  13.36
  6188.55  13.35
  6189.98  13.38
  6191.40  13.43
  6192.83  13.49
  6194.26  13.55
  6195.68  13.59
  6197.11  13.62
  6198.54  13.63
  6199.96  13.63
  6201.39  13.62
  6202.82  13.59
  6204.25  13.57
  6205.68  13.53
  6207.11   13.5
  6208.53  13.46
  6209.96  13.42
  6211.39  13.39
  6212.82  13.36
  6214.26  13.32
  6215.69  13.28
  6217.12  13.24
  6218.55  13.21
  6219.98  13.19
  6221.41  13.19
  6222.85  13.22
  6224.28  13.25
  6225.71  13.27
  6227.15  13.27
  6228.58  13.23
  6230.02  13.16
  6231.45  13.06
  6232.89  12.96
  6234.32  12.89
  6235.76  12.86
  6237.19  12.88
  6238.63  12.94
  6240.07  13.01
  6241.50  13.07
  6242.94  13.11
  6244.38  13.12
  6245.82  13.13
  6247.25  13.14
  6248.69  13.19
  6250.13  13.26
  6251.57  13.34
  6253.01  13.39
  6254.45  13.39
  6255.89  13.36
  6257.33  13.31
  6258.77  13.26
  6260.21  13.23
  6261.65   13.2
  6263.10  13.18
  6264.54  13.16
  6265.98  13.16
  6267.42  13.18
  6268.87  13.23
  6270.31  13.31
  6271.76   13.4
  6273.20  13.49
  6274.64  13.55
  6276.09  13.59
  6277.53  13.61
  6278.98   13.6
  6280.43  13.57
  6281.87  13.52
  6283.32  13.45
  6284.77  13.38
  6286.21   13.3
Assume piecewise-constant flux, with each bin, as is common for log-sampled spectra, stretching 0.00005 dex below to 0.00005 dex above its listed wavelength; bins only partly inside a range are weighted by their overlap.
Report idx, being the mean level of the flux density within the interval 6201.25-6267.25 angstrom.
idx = 13.2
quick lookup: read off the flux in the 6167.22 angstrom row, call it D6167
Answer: 12.9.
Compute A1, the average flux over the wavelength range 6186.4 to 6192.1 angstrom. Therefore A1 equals 13.4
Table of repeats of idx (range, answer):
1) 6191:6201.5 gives 13.6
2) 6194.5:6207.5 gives 13.6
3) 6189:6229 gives 13.4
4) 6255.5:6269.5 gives 13.2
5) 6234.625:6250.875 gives 13.1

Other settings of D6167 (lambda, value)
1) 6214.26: 13.32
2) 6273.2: 13.49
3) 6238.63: 12.94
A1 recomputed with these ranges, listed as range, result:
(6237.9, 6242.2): 13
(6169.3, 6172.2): 13.1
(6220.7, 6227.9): 13.2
